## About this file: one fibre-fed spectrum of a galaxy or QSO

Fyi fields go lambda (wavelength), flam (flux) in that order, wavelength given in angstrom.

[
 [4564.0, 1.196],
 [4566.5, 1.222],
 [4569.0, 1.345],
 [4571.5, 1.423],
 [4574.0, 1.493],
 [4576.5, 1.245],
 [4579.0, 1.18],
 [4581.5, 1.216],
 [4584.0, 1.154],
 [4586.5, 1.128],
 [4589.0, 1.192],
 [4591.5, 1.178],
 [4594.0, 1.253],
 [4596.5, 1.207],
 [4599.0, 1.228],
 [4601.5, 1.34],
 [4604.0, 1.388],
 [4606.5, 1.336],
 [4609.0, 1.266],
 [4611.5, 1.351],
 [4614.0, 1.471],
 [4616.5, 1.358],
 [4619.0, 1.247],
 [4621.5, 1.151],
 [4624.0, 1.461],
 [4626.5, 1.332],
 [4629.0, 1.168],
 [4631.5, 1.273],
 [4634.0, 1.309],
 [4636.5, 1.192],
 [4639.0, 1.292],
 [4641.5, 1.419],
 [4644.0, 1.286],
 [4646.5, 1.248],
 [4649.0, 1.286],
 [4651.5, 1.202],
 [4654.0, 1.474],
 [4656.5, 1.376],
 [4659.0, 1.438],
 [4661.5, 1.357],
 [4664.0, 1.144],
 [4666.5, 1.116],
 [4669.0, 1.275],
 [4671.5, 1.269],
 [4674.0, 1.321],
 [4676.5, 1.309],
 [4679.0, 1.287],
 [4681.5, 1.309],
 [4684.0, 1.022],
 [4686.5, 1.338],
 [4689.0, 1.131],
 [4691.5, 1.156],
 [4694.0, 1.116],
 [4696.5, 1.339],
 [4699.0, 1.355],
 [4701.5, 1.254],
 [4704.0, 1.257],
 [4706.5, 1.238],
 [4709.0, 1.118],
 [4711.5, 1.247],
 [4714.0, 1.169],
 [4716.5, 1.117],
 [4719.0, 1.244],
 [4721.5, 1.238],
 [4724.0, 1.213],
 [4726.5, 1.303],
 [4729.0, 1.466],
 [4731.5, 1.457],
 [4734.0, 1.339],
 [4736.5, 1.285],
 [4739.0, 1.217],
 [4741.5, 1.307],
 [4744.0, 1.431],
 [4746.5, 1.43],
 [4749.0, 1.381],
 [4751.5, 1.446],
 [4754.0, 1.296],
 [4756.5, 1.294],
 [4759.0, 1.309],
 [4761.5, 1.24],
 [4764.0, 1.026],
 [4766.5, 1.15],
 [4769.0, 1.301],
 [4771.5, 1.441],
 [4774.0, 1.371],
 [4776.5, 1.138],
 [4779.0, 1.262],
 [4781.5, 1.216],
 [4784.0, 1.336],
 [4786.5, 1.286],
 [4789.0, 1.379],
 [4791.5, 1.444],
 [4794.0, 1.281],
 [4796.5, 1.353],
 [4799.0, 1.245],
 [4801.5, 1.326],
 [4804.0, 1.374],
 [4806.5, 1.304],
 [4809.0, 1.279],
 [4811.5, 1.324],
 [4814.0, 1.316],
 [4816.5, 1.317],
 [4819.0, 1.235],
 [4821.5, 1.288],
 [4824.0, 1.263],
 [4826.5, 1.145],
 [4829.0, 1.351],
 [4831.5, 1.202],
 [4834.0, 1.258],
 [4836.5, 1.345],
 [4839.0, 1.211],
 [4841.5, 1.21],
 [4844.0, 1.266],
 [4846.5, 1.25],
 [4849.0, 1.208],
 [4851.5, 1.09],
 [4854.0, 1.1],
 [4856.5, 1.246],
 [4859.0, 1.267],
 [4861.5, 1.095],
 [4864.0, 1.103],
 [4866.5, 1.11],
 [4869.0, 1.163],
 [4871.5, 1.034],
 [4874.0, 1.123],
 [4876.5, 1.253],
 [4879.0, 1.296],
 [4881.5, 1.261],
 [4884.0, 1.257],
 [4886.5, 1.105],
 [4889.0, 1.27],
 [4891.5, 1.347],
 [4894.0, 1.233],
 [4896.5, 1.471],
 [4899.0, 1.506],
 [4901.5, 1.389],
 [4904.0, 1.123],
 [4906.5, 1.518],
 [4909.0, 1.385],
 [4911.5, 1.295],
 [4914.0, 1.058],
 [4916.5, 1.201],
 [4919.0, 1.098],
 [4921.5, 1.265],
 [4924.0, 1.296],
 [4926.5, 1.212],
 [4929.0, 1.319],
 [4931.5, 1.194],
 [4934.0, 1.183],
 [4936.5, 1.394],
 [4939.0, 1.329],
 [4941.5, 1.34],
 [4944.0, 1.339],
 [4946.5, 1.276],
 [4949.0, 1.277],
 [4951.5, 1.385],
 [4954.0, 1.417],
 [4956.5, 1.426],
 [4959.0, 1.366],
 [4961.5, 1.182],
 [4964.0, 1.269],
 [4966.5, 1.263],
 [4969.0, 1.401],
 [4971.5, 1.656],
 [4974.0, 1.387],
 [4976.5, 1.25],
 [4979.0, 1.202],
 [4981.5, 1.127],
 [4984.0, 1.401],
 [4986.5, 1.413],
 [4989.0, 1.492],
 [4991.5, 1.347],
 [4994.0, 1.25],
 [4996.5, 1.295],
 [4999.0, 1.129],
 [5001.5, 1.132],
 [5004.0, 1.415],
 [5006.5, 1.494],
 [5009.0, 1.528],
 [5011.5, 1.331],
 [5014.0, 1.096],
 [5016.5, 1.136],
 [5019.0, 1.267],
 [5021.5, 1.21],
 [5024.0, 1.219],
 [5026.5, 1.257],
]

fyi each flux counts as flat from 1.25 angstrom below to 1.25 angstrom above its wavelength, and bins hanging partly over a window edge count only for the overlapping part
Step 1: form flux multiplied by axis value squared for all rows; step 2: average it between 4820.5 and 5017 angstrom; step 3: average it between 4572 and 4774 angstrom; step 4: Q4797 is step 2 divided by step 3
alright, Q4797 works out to 1.10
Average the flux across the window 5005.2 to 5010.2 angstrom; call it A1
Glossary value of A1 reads 1.51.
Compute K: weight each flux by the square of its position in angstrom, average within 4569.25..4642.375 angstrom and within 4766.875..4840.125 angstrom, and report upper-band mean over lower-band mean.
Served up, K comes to 1.10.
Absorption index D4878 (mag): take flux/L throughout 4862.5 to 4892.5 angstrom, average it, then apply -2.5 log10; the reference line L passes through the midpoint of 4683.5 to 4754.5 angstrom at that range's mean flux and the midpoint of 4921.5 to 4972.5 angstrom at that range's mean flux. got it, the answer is 0.10 mag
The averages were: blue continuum 1.28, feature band 1.19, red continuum 1.32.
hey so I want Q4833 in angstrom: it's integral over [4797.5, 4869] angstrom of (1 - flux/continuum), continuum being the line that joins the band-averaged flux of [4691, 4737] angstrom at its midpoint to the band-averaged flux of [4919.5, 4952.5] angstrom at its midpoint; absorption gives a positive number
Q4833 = 2.0 angstrom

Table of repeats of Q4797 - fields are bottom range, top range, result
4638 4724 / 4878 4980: 1.15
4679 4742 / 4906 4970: 1.14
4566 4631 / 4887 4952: 1.15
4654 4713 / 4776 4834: 1.08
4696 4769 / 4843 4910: 1.03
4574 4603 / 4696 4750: 1.12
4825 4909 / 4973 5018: 1.11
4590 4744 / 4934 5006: 1.18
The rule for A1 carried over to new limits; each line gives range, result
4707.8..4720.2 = 1.18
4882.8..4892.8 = 1.24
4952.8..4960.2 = 1.4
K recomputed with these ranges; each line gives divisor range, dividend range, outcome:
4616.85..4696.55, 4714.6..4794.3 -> 1.07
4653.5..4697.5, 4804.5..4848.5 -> 1.07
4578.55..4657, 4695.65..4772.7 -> 1.06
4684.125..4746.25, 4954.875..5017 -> 1.17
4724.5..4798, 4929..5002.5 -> 1.09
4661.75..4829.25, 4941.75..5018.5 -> 1.14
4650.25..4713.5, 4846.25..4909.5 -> 1.07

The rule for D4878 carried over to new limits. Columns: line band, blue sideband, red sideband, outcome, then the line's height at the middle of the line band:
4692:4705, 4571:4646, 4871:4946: 0.02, 1.28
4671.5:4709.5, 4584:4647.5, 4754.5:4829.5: 0.04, 1.28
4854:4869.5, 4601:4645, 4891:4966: 0.13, 1.3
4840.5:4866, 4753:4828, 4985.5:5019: 0.10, 1.29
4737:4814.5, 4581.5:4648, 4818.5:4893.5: -0.06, 1.23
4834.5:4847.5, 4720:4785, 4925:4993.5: 0.05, 1.31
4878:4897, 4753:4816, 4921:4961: 0.03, 1.31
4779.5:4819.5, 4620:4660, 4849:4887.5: -0.09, 1.21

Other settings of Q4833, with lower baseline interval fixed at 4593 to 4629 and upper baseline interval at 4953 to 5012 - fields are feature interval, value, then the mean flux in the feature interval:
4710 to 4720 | 0.96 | 1.19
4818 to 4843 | 1.44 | 1.25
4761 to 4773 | 0.80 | 1.23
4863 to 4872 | 1.50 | 1.11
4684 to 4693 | 0.93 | 1.18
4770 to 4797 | 0.12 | 1.32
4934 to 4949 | 0.21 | 1.32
